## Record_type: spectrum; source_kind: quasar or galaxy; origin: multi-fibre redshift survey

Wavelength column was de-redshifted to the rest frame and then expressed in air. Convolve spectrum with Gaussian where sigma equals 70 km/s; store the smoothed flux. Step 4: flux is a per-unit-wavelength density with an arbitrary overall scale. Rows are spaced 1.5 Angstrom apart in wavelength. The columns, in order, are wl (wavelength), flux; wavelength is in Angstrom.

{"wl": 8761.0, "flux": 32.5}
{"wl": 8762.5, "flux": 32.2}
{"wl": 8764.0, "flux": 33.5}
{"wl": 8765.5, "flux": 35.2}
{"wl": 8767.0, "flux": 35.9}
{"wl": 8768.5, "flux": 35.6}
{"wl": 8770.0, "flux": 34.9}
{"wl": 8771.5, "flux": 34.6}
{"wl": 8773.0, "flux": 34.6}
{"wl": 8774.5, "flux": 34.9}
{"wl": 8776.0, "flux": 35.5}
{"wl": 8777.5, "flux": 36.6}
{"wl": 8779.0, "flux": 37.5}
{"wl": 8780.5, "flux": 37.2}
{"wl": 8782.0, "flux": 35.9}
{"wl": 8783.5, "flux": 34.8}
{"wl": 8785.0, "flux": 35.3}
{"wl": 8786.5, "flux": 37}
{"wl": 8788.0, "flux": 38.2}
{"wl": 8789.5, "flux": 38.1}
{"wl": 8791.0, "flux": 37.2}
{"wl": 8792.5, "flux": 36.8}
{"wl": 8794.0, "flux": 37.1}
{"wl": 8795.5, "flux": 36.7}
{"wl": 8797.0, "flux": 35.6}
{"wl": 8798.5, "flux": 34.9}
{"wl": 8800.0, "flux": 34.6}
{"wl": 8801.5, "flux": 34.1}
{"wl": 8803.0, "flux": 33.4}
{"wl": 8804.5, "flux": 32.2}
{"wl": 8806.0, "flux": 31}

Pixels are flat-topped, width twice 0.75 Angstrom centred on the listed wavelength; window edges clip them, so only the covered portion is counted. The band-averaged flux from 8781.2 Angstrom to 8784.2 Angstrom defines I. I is 35.4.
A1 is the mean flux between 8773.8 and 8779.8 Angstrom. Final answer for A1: 36.1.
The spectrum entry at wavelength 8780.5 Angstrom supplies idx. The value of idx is 37.2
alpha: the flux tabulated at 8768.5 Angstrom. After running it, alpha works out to 35.6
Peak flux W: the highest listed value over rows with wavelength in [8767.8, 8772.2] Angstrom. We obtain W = 35.6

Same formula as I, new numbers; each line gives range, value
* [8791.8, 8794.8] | 36.9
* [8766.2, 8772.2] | 35.3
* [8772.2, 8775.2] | 34.7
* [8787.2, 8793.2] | 37.6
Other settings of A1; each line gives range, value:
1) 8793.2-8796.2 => 36.9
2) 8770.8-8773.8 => 34.6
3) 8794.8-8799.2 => 35.7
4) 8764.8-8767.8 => 35.6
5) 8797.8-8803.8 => 34.2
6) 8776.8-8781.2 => 37.1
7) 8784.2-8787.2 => 36.1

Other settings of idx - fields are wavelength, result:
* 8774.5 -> 34.9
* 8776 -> 35.5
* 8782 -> 35.9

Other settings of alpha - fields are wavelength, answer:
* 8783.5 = 34.8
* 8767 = 35.9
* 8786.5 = 37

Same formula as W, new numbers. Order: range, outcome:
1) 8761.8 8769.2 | 35.9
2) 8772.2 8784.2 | 37.5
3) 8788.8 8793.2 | 38.1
